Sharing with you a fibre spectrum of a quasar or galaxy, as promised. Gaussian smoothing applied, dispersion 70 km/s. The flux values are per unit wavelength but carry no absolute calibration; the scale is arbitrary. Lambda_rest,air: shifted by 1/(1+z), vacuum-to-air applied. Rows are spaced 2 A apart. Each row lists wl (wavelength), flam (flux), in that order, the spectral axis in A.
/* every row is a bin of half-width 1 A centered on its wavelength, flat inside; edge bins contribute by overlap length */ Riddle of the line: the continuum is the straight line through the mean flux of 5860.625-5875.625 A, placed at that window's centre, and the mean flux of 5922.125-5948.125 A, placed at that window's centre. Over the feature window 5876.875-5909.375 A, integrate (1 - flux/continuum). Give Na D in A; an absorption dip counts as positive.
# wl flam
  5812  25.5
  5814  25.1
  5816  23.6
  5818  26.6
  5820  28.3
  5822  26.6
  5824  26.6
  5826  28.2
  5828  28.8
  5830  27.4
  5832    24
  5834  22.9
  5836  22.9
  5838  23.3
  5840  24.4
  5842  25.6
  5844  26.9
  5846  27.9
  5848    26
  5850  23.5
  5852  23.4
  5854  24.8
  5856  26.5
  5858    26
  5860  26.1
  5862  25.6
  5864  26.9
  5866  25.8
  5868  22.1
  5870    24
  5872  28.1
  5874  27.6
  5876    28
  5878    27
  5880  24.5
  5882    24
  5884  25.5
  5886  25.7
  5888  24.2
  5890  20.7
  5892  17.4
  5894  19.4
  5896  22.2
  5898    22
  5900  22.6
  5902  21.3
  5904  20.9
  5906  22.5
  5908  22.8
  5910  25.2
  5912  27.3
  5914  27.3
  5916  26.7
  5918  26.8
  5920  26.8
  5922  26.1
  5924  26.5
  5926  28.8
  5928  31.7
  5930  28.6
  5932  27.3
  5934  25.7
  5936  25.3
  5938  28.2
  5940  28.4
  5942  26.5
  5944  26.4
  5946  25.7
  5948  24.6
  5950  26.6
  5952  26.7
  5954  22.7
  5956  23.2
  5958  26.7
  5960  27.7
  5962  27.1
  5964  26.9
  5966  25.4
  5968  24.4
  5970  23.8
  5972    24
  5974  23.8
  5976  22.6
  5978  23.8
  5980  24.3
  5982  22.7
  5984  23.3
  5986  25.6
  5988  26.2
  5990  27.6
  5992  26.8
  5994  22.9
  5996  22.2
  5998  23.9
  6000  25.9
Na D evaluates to 4.5 A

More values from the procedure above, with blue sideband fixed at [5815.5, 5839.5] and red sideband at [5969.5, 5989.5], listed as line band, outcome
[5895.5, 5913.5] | 1.31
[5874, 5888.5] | -0.32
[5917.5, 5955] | -3.39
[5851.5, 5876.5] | -0.38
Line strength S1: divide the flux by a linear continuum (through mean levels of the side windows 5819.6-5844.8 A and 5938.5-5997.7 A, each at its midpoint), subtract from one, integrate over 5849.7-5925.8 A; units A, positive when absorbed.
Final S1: 2.6 A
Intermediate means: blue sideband 25.8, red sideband 25.1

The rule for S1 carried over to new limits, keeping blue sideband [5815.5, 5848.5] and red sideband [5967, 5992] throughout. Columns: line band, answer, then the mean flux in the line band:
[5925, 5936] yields -1.4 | 28.1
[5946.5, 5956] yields -0.1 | 25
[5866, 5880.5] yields -0.3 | 25.9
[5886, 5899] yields 2.0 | 21.3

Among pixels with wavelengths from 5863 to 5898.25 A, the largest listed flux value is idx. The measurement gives 28.1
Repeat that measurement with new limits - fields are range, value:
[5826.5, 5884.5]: 28.8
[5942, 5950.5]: 26.6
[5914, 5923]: 27.3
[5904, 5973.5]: 31.7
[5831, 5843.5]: 25.6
